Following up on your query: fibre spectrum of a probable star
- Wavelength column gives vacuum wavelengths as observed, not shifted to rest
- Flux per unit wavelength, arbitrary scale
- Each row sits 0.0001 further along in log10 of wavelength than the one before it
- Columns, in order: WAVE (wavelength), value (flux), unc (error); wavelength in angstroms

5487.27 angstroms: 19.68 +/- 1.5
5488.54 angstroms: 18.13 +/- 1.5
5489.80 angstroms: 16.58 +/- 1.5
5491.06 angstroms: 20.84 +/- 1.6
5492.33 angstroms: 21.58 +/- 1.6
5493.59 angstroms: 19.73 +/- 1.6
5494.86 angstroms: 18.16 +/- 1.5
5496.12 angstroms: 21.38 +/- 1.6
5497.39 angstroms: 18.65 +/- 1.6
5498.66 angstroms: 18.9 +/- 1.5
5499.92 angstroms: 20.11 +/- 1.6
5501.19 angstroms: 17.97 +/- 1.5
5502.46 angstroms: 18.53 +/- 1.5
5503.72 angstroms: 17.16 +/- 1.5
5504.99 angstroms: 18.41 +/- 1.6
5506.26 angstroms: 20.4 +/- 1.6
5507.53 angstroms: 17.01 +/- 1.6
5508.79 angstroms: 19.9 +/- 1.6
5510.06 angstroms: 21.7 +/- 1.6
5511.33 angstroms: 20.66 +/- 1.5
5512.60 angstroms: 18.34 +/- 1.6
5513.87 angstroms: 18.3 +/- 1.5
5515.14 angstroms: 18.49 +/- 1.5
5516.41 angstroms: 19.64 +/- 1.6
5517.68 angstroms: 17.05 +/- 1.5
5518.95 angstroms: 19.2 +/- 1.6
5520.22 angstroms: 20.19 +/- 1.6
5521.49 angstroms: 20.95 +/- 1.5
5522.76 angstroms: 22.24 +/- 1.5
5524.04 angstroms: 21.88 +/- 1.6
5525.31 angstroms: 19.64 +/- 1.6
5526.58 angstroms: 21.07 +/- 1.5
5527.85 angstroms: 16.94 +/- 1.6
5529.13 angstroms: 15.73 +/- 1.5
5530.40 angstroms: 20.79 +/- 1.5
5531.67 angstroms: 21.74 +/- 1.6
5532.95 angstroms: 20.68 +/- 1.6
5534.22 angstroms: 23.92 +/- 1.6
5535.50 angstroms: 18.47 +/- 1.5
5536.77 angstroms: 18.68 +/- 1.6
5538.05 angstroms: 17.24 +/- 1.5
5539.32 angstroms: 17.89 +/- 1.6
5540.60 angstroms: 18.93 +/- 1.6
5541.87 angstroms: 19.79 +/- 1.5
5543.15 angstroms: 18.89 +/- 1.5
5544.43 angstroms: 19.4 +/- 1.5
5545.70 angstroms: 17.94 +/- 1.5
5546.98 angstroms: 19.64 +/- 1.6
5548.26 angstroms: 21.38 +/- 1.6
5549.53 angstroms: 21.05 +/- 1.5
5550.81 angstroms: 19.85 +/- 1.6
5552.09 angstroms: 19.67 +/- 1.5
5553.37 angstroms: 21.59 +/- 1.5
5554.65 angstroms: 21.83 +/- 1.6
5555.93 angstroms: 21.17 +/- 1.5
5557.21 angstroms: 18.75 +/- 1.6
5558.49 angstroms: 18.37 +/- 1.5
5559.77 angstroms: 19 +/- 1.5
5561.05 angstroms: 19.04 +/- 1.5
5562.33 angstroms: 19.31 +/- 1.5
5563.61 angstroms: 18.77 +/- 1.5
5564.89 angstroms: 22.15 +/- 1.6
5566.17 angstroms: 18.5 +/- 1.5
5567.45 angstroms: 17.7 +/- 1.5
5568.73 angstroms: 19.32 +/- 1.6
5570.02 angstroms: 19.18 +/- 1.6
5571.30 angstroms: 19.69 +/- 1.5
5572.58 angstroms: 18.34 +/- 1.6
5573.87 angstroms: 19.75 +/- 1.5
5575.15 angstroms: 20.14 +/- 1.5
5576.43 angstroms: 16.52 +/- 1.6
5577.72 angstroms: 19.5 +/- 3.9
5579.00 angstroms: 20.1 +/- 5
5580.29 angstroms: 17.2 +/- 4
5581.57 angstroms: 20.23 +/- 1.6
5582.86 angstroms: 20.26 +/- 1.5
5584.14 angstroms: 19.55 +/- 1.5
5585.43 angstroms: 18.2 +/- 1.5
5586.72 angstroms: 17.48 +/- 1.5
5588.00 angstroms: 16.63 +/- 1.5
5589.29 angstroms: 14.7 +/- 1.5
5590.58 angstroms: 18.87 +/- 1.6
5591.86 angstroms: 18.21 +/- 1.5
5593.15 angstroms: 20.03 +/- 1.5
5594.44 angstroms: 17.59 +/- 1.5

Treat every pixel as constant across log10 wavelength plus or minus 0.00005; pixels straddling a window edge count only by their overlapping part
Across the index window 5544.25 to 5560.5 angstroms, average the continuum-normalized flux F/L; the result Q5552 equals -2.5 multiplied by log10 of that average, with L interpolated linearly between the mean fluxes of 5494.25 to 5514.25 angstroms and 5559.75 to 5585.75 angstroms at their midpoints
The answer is -0.05 mag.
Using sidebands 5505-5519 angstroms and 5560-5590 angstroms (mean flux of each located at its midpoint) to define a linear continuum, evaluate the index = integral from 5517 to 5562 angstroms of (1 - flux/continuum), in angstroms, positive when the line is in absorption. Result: -1.8 angstroms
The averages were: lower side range 19.1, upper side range 18.8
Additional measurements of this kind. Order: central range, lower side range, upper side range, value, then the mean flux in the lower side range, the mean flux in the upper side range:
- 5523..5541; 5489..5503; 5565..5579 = -0.4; 19.3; 19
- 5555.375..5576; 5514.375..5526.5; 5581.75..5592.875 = -0.6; 20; 18.1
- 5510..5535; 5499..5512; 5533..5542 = -0.8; 19.2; 19.3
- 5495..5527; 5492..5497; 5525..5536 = 0.8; 20.1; 19.9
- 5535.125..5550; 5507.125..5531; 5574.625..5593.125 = 0.0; 19.5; 18.4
